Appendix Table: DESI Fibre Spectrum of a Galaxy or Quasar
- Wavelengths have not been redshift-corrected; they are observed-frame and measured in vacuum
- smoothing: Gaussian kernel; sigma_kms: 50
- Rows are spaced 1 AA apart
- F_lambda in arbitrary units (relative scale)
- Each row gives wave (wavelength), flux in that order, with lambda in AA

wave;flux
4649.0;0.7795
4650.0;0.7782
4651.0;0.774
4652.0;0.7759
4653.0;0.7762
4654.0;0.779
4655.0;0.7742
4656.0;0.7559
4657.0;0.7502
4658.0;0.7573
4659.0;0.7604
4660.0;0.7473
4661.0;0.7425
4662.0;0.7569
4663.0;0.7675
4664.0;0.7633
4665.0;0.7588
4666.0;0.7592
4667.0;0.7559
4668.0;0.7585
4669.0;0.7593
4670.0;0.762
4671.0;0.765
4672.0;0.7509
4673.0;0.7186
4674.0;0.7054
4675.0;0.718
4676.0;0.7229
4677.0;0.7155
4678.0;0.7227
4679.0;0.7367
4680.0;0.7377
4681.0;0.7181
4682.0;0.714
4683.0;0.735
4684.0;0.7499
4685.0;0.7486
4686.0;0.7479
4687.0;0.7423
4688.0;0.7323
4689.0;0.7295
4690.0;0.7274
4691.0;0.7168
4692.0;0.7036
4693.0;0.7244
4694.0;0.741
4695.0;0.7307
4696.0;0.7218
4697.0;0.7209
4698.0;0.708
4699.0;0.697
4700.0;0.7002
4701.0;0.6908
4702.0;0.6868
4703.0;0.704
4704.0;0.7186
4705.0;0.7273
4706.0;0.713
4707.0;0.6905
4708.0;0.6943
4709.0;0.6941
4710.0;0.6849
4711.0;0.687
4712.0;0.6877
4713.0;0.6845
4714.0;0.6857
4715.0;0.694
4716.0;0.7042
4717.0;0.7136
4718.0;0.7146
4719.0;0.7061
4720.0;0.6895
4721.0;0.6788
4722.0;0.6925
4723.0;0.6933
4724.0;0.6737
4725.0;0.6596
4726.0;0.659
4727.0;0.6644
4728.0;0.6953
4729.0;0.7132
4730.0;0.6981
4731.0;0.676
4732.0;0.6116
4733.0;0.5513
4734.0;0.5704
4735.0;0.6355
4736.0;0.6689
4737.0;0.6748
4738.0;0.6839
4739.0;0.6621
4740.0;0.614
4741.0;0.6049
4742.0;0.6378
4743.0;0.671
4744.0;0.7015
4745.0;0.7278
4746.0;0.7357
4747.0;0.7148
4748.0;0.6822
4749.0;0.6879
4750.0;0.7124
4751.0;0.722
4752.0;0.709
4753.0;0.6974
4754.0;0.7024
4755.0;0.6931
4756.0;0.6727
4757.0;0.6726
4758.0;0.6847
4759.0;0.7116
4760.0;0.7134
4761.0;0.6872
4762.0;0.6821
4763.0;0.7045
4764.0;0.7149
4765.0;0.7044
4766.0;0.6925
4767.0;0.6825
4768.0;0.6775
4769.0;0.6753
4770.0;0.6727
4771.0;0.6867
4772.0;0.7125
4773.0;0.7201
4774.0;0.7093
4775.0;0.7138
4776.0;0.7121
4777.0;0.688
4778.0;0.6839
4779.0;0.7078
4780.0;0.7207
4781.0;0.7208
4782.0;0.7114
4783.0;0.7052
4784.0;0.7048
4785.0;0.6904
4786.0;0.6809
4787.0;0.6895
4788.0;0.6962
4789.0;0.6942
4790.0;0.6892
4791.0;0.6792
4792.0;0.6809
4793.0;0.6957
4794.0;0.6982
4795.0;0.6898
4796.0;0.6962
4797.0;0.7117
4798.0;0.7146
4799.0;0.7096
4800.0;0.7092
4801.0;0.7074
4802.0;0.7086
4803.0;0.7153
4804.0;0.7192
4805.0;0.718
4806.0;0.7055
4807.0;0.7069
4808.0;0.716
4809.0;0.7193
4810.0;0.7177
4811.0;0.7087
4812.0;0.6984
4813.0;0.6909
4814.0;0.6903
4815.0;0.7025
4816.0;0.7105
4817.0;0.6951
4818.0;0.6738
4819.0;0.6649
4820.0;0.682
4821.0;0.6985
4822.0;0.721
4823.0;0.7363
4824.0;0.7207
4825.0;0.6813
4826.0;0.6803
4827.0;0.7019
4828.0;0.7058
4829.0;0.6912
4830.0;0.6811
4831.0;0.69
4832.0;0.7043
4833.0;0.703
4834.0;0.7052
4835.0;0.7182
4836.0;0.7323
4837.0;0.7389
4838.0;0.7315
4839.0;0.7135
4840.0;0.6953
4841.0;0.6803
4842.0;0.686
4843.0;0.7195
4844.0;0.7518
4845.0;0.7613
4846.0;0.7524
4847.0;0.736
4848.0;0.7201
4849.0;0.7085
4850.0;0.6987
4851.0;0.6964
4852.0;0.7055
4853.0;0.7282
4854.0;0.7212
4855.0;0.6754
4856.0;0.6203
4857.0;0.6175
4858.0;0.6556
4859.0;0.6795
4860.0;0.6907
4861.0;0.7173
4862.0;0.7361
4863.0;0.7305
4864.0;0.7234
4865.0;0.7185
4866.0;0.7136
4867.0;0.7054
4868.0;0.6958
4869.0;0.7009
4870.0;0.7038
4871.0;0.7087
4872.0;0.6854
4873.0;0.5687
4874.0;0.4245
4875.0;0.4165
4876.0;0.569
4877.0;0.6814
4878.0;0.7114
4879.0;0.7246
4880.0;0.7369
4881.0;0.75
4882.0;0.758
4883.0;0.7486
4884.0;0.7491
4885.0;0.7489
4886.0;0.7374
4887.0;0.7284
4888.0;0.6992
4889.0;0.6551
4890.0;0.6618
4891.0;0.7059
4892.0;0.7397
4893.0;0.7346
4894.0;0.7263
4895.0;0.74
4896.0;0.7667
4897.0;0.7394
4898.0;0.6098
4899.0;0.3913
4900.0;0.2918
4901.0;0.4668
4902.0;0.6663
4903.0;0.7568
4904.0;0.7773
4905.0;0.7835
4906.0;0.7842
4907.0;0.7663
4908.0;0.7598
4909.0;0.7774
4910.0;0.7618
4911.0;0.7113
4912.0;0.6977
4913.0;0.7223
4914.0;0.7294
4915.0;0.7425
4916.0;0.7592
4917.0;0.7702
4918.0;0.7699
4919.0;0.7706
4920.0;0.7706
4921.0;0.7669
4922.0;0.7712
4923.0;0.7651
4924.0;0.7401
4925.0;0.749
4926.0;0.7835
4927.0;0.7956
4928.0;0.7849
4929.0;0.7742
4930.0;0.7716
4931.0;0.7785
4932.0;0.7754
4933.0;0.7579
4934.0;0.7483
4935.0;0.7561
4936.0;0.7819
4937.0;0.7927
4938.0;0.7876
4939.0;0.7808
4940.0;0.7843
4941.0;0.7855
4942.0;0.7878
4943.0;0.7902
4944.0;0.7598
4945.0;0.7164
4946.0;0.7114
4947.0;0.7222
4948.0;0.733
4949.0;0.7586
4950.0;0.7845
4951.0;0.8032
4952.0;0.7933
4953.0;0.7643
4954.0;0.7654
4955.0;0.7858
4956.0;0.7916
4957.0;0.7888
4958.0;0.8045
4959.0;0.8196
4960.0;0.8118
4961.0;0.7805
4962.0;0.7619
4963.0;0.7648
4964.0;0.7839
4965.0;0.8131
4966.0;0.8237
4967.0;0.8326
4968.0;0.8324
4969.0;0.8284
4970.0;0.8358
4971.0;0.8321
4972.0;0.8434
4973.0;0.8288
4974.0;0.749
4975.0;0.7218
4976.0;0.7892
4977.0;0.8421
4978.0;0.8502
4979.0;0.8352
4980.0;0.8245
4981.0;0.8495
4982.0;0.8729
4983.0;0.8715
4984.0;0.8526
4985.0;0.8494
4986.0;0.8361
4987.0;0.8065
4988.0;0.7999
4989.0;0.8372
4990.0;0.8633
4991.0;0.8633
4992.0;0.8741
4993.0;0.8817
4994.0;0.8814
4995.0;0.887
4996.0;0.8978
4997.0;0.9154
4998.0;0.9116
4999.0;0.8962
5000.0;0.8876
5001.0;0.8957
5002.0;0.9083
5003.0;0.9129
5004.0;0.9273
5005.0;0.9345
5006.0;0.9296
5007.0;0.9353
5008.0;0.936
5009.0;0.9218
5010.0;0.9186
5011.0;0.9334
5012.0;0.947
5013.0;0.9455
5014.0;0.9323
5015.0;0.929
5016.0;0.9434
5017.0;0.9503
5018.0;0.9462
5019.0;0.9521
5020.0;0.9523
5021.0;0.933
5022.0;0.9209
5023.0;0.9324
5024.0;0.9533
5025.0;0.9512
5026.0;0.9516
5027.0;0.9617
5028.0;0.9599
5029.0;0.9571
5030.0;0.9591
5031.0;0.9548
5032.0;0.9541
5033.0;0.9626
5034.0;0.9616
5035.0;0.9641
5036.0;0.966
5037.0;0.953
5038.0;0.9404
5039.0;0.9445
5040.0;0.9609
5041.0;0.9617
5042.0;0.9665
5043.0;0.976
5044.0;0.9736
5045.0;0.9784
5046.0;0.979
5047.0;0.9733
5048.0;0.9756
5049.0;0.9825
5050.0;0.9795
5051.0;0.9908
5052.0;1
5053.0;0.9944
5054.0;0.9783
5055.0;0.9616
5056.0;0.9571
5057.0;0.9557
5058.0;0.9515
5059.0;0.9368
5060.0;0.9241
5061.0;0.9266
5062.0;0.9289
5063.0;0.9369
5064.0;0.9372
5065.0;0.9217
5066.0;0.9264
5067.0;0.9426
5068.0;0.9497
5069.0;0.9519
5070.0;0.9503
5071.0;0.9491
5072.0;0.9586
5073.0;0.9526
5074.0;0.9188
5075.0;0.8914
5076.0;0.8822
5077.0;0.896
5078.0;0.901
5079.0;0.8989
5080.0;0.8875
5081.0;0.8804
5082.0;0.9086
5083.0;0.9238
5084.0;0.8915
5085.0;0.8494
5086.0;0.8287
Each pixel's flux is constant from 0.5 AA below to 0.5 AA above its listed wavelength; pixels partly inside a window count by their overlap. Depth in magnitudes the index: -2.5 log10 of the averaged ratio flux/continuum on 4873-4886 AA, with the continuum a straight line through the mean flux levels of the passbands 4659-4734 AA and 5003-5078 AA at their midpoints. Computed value 0.25 mag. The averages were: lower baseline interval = 0.712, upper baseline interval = 0.948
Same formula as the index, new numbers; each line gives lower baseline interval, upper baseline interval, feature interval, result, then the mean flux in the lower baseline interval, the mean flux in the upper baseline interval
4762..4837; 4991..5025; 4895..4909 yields 0.21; 0.701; 0.922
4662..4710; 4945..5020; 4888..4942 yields 0.13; 0.728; 0.849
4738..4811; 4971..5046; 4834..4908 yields 0.14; 0.697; 0.908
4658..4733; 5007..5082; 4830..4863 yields 0.16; 0.715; 0.946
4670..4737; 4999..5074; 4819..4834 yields 0.14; 0.702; 0.948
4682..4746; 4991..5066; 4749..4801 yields 0.06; 0.692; 0.942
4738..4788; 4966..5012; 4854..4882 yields 0.15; 0.693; 0.866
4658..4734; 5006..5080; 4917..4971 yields 0.13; 0.713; 0.947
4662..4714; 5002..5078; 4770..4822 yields 0.13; 0.724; 0.948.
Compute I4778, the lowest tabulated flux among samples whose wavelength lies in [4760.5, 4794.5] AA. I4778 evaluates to 0.6727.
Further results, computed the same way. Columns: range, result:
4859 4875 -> 0.4165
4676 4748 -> 0.5513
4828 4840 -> 0.6811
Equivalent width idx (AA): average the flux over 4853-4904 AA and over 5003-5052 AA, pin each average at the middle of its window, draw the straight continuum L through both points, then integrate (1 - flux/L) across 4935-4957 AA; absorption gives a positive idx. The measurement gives 0.8 AA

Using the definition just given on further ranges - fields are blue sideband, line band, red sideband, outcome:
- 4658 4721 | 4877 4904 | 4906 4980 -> 2.9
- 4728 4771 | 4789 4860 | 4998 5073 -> 4.4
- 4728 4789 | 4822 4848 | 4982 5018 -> 1.4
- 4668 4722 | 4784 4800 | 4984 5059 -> 1.8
